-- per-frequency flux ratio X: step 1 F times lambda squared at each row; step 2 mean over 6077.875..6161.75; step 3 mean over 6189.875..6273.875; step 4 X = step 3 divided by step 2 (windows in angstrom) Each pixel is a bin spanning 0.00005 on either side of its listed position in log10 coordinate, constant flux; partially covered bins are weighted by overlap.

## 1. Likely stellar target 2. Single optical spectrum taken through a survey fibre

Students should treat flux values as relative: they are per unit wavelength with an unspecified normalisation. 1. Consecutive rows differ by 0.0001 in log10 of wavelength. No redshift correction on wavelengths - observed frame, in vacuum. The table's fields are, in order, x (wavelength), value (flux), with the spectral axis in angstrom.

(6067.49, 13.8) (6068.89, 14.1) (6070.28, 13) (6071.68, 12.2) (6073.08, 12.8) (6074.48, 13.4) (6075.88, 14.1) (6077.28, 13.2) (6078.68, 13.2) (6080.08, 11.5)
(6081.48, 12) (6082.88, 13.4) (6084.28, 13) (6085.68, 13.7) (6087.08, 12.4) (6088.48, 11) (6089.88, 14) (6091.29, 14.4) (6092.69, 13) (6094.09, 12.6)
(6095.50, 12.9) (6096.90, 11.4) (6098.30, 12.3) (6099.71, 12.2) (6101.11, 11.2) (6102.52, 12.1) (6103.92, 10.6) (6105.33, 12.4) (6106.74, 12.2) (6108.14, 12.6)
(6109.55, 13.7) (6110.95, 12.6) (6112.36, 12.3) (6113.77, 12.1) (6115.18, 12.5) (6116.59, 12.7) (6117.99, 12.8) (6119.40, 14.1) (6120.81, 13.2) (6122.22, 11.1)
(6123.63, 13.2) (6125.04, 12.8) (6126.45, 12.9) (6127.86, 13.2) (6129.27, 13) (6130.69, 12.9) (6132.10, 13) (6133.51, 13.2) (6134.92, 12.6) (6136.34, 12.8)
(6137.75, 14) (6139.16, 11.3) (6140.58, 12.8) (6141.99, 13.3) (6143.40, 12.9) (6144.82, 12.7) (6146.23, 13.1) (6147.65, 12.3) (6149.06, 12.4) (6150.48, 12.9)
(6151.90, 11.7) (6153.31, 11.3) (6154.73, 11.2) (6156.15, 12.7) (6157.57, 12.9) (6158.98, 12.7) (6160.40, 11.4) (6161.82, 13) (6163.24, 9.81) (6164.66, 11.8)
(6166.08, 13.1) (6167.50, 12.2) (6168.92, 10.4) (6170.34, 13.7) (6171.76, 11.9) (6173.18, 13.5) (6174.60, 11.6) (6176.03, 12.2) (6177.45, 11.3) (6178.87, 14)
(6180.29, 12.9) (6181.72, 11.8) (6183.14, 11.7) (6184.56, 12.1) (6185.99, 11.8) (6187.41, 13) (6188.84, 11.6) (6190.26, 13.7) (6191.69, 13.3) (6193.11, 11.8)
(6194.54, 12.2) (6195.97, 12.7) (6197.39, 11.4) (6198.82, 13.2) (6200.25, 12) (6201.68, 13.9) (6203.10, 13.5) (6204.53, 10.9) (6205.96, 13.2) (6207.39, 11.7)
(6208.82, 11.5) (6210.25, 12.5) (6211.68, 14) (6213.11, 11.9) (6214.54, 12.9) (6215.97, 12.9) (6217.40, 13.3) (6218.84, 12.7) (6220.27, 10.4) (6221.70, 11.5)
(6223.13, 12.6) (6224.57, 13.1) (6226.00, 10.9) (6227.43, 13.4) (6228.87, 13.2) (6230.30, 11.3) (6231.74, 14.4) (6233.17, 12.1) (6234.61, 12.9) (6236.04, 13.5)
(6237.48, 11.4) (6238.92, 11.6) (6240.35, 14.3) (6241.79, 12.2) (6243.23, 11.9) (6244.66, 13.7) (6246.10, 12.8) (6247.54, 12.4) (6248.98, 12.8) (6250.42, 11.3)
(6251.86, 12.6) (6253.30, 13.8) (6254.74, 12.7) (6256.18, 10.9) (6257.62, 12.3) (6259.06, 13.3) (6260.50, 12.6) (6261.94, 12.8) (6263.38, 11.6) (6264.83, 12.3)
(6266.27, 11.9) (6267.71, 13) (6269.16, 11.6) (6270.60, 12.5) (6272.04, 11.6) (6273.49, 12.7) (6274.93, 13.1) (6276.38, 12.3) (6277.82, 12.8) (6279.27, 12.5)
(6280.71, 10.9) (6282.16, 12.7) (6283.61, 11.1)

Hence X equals 1.03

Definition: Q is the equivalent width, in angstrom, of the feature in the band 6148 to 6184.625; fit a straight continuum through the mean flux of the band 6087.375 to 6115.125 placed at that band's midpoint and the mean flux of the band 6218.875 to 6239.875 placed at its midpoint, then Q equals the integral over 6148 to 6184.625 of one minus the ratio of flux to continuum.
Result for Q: 0.6 angstrom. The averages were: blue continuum 12.4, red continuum 12.3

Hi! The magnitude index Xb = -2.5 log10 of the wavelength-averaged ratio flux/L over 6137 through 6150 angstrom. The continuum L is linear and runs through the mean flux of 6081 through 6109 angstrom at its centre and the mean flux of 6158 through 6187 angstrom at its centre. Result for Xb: -0.04 mag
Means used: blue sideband 12.5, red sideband 12.2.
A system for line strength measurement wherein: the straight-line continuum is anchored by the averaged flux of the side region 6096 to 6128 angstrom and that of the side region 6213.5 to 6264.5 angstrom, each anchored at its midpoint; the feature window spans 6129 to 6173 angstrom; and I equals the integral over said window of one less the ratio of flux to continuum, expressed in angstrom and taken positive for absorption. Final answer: 0.1 angstrom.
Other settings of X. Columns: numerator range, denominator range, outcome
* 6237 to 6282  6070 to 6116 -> 1.04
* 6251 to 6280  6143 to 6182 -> 1.05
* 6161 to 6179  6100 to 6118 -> 1.01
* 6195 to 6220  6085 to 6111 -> 1.04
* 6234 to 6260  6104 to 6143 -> 1.03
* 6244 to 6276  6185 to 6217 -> 1.01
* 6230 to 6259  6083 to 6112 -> 1.05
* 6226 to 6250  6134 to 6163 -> 1.05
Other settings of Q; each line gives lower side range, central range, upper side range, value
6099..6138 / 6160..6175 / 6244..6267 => 0.6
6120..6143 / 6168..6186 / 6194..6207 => 0.6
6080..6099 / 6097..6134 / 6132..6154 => 0.4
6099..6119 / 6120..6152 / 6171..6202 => -1.1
